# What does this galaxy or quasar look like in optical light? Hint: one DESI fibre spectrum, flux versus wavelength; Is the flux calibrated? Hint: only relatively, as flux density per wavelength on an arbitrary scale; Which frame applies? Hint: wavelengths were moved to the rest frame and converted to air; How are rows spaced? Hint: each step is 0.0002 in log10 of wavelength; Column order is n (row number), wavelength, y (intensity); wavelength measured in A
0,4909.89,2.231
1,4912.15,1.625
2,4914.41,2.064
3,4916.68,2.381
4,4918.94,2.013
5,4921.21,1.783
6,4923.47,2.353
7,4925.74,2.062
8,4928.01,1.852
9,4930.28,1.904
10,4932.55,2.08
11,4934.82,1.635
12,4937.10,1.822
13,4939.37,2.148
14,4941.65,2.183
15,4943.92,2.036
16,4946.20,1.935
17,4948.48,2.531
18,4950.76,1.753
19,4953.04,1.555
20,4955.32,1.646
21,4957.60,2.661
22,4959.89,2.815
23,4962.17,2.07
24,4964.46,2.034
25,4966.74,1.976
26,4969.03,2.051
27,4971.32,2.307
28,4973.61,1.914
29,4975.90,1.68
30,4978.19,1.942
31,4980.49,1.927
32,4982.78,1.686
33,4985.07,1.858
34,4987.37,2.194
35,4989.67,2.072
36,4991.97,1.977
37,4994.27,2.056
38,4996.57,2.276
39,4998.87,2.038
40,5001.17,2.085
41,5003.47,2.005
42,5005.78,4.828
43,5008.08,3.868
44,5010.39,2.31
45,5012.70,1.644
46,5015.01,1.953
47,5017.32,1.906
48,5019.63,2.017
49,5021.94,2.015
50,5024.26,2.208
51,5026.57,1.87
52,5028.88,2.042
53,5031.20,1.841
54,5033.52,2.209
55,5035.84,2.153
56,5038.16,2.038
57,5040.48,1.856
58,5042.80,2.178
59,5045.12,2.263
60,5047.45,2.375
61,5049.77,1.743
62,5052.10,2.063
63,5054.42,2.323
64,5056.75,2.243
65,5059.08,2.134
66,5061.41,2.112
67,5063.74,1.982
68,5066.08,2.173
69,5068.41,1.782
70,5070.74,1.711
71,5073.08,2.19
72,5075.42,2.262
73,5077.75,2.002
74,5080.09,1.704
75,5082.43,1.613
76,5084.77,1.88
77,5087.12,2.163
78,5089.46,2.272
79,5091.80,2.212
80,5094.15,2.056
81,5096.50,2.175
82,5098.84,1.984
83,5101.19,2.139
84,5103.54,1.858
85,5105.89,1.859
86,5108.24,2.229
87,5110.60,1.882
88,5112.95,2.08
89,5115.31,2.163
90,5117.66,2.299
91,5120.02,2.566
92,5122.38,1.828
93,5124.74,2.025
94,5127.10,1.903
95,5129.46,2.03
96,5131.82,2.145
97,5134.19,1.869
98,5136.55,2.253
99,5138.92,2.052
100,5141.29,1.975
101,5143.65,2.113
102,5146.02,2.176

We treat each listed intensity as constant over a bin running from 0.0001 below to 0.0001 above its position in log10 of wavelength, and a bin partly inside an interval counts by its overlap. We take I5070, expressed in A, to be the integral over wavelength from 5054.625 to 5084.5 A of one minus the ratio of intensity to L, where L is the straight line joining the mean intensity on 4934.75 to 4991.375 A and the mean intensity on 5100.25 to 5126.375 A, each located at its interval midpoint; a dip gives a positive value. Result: 0.9 A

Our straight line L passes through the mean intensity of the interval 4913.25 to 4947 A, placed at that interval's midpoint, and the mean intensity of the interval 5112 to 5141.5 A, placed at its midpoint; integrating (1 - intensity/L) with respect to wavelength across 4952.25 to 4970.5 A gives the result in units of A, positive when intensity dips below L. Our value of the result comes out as -0.8 A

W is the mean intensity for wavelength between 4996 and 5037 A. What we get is 2.29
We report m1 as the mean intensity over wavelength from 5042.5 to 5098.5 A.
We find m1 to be 2.06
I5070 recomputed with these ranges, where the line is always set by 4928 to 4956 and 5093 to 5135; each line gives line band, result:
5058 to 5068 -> -0.3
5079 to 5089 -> 0.8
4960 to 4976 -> -1.0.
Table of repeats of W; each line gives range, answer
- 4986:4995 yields 2.07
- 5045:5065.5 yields 2.13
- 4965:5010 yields 2.25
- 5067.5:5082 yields 1.93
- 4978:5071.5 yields 2.15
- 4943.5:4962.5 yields 2.12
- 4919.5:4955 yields 1.97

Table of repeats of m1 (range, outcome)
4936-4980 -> 2.05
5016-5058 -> 2.07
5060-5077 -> 2.03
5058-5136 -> 2.04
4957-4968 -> 2.29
